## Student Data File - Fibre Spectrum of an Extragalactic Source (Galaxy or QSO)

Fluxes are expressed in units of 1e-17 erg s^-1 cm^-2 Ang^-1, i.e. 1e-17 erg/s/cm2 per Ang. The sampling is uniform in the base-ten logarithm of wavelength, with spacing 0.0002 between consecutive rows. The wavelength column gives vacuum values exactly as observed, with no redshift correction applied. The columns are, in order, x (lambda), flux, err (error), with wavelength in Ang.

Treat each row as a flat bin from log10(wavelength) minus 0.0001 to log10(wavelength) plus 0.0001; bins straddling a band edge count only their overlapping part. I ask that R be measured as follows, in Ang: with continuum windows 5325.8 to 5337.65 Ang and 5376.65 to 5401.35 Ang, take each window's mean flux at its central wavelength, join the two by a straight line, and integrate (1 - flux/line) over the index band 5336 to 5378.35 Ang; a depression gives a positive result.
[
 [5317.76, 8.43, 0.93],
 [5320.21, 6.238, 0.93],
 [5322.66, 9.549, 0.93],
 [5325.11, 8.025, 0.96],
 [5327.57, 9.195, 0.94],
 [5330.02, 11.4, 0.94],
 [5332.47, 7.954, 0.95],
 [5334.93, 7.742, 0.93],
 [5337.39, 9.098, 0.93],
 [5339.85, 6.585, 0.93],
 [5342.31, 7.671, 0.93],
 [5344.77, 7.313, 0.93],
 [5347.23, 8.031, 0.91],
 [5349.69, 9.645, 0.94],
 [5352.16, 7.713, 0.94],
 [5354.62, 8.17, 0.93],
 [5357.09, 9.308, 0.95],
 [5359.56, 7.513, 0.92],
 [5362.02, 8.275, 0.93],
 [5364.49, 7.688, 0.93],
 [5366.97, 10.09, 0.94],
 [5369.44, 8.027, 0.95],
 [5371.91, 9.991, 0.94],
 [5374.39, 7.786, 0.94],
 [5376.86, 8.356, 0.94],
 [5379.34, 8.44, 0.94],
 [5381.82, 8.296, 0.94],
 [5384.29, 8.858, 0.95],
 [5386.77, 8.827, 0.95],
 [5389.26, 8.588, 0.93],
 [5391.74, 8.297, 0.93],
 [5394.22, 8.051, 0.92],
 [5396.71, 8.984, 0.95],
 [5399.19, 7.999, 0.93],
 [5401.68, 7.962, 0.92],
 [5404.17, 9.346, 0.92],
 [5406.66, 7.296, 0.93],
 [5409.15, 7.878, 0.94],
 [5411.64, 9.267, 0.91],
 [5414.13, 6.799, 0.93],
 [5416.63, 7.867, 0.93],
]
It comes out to 2.2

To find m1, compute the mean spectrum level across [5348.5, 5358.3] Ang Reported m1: 8.7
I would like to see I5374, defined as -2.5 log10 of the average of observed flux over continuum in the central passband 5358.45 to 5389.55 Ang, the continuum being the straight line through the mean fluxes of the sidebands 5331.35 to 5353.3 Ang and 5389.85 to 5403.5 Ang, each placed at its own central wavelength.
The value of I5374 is -0.04 mag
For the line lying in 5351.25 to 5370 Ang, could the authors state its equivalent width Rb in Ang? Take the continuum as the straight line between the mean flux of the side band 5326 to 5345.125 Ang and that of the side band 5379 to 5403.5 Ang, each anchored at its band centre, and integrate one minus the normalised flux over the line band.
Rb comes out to 0.13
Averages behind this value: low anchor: 8.41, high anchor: 8.45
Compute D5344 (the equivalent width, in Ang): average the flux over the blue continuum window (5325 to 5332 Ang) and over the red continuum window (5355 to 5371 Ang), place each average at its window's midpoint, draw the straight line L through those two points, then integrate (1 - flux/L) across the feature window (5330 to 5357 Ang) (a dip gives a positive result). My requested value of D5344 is 2.71 Ang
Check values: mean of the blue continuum 9.61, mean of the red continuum 8.5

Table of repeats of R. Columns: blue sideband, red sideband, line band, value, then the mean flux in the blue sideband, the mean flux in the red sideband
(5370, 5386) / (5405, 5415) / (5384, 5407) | -0.6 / 8.61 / 7.91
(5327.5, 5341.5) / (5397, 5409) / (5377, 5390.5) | -0.5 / 8.59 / 8.19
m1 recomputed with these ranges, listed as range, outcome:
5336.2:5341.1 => 7.83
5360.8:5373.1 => 8.81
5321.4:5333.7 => 9.22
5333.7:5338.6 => 8.41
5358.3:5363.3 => 7.91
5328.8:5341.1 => 8.55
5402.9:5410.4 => 8.17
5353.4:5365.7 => 8.19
